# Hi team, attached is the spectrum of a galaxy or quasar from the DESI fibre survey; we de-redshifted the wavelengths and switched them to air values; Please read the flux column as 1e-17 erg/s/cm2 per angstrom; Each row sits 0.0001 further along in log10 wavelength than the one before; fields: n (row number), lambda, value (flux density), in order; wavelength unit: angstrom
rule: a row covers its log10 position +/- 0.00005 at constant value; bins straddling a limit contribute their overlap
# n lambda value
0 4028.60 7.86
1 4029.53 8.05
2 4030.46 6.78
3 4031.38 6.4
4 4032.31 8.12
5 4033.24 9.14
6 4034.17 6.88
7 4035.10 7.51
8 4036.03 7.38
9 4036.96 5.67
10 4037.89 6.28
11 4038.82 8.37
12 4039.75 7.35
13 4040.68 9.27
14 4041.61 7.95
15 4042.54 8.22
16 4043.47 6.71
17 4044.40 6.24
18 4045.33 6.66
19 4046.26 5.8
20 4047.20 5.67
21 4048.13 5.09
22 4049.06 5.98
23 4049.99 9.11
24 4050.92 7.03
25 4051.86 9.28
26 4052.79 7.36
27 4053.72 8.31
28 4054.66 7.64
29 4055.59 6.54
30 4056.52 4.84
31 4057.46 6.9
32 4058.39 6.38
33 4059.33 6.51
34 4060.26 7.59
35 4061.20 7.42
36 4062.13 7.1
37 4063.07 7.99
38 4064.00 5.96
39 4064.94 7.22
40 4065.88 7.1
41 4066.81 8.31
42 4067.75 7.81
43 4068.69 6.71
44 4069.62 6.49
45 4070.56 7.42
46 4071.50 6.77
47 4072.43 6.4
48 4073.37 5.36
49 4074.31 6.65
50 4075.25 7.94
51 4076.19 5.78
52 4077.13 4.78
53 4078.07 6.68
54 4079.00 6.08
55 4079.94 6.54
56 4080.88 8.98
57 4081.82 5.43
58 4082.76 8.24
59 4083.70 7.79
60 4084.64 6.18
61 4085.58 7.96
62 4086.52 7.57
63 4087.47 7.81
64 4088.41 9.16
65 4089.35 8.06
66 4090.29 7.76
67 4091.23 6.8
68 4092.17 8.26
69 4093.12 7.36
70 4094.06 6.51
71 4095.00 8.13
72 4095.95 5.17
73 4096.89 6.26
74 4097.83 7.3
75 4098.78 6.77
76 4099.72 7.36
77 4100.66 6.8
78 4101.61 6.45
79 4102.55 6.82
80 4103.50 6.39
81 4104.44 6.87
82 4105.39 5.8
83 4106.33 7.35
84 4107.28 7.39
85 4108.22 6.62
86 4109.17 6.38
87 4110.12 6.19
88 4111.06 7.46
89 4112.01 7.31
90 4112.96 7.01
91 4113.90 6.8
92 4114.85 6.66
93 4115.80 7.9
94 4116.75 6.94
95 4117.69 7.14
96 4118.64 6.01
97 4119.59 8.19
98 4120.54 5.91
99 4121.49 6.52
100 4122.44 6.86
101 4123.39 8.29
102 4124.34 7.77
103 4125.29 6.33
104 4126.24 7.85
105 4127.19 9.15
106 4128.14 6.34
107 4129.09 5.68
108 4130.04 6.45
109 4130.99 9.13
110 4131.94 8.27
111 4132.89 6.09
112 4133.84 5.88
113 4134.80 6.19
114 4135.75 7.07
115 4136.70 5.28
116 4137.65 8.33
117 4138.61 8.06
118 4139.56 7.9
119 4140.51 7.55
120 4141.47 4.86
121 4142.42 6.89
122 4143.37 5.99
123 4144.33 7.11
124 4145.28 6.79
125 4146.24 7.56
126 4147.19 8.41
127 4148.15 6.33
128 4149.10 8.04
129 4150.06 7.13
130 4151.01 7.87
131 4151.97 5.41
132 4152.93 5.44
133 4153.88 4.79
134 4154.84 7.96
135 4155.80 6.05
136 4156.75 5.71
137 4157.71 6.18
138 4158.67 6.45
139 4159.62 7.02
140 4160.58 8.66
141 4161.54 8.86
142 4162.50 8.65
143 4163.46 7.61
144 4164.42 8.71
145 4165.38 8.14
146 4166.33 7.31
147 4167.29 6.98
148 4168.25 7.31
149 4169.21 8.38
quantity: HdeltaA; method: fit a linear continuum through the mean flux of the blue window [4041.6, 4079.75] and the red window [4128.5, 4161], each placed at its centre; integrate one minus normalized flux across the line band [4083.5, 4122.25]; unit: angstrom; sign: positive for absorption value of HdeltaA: -1.1 angstrom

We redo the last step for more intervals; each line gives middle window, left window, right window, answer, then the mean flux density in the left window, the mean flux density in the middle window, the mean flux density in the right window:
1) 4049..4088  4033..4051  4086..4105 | 0.4 angstrom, 7.09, 7.06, 7.17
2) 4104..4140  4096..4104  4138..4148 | -0.7 angstrom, 6.69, 7.04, 7.1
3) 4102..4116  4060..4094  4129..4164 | 0.4 angstrom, 7.14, 6.84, 6.98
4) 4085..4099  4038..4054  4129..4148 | -0.5 angstrom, 7.29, 7.39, 6.99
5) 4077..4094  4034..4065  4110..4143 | -0.7 angstrom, 7.06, 7.34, 7.04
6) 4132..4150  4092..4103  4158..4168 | 1.3 angstrom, 6.89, 6.94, 7.8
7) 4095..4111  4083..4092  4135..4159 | 1.7 angstrom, 7.71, 6.69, 6.76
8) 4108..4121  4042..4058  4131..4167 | 0.2 angstrom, 6.91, 6.9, 7.07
